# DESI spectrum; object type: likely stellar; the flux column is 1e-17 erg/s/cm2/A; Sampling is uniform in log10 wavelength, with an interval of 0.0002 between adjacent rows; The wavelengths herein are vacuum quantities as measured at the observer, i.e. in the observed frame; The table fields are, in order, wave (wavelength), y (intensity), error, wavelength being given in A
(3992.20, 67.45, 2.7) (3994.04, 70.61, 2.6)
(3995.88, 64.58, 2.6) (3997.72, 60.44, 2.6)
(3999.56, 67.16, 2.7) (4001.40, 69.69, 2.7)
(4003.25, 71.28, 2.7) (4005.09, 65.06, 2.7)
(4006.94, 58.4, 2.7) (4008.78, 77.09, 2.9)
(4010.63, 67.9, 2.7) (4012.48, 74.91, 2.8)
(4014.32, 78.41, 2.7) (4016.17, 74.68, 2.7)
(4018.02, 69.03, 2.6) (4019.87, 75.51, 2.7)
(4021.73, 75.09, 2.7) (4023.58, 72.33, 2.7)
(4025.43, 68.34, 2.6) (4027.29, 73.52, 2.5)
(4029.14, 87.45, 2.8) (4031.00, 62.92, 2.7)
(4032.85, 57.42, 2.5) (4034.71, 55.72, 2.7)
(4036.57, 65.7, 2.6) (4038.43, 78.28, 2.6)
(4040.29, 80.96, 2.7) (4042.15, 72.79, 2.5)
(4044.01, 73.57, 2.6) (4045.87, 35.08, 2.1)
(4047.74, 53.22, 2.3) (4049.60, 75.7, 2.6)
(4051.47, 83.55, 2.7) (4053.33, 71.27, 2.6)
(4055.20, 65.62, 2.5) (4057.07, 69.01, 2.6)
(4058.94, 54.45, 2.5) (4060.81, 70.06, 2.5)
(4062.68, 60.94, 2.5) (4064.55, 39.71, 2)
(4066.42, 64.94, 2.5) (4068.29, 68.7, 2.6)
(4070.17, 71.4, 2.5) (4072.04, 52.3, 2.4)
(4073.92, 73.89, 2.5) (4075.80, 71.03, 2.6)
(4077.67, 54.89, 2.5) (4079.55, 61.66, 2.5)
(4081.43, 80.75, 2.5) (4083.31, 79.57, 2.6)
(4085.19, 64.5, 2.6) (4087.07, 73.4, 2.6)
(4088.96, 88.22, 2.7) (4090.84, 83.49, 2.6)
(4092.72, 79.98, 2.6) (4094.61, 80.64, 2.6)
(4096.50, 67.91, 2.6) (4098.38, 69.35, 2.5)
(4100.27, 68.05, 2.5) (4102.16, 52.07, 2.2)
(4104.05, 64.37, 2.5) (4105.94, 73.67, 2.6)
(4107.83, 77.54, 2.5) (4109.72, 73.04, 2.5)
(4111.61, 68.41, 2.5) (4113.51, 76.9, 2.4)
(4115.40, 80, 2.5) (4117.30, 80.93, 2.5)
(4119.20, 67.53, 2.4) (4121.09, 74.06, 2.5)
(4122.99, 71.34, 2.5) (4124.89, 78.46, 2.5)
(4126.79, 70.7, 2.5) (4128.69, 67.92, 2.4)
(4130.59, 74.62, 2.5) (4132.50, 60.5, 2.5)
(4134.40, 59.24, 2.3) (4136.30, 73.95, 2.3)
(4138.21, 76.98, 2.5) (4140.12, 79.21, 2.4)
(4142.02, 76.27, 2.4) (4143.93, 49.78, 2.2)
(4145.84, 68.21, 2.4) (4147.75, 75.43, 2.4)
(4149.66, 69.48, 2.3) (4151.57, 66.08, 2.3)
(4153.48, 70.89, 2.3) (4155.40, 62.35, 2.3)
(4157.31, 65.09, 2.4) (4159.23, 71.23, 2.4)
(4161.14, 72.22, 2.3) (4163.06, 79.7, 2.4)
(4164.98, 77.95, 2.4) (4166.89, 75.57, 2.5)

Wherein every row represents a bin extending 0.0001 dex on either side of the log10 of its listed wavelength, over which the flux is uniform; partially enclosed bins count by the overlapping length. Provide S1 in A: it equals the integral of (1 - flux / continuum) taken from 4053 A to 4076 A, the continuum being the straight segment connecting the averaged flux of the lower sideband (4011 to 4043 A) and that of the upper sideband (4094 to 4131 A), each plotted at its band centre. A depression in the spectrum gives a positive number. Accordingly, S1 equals 2.6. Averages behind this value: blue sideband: 71.9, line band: 63.7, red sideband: 71.8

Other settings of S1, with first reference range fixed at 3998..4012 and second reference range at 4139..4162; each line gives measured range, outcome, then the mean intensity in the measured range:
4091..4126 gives -2.08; 72.7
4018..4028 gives -0.66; 72.5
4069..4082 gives 0.42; 66.2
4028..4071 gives 1.38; 66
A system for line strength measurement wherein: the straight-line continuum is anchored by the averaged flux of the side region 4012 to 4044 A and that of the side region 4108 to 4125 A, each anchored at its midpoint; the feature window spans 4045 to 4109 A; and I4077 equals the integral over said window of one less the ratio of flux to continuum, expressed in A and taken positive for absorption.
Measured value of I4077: 4.9 A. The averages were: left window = 72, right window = 74.5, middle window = 67.7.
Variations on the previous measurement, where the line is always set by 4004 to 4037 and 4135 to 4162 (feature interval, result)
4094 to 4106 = 0.4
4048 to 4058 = -0.3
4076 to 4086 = 0.2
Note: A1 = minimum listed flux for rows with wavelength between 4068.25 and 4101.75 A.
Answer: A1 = 52.3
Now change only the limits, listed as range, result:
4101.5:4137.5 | 52.07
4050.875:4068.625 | 39.71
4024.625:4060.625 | 35.08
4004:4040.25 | 55.72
